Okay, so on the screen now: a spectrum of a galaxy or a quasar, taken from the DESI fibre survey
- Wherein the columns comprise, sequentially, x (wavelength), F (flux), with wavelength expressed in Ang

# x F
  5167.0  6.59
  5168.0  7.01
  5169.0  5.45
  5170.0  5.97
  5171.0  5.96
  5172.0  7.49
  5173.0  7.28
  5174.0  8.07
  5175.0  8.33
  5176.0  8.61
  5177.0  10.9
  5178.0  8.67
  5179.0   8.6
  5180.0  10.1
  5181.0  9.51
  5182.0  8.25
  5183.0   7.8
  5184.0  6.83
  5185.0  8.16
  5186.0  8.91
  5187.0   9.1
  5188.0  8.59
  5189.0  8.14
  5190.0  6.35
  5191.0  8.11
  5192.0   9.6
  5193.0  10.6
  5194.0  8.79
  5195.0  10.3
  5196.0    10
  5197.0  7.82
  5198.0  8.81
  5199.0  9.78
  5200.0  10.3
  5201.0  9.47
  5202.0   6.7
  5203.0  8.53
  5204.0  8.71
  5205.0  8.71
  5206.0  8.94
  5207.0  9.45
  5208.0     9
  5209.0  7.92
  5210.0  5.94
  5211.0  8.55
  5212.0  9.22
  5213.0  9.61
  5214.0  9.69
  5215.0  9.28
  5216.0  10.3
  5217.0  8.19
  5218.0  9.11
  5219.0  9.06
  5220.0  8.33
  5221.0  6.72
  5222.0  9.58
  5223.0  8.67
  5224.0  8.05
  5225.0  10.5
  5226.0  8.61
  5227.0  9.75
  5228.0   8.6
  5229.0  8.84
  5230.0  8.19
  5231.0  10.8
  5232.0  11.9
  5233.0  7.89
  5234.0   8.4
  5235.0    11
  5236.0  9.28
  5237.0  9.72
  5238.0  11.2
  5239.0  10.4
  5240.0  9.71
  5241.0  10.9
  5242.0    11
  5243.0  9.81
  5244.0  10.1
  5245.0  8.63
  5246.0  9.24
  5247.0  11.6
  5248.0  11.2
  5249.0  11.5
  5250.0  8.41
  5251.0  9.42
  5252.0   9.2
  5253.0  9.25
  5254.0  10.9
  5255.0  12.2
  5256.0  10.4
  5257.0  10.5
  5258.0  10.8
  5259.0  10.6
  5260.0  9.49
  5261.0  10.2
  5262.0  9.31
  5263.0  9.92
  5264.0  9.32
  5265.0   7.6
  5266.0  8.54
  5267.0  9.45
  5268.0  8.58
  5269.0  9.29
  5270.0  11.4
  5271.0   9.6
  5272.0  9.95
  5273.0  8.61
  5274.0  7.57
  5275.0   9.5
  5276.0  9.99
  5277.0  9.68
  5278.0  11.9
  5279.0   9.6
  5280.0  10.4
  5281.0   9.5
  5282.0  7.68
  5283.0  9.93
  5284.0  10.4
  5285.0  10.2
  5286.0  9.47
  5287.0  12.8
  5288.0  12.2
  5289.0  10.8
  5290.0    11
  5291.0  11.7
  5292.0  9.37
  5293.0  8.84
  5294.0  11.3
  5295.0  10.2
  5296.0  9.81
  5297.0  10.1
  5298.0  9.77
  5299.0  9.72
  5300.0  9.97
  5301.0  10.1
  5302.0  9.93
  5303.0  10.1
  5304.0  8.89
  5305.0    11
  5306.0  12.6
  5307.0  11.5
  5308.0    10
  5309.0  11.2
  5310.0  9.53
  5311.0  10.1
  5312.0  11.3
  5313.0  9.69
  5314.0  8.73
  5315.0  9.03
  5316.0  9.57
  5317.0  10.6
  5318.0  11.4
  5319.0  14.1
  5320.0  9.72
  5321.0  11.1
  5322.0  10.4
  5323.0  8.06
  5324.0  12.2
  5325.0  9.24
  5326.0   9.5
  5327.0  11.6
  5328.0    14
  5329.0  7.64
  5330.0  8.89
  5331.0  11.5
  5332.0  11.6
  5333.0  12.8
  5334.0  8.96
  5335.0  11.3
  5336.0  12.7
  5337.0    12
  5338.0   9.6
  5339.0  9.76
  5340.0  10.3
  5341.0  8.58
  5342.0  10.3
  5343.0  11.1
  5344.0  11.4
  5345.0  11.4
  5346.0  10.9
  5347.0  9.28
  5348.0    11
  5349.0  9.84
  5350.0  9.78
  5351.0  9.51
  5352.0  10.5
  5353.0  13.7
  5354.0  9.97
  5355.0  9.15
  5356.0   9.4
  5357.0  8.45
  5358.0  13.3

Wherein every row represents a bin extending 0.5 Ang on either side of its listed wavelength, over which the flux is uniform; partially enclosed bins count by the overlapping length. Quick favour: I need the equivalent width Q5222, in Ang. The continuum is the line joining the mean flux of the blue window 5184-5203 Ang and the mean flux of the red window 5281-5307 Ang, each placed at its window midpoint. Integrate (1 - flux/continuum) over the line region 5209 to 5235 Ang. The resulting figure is 0.7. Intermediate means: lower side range 8.8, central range 8.97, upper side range 10.3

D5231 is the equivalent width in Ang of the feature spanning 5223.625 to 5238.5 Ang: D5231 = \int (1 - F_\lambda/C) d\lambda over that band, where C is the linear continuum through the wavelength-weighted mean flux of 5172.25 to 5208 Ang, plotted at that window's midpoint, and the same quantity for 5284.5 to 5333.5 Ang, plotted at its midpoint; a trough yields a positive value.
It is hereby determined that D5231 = -0.26 Ang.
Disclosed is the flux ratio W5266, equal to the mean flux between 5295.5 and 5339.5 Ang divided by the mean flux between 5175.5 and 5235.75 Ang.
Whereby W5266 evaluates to 1.18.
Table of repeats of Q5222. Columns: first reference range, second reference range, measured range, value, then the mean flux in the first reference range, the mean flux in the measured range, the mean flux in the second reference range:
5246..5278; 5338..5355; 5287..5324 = -1.1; 9.83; 10.4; 10.4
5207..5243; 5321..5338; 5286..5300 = -0.4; 9.27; 10.5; 10.7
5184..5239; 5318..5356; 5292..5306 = 0.1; 8.99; 10.1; 10.6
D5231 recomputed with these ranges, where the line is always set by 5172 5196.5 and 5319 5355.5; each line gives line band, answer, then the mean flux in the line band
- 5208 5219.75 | 0.3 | 8.8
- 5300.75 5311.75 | -0.3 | 10.5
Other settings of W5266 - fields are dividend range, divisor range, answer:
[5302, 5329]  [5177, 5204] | 1.19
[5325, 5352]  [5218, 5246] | 1.12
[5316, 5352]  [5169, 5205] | 1.25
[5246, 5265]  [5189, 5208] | 1.14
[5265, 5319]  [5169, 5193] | 1.23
